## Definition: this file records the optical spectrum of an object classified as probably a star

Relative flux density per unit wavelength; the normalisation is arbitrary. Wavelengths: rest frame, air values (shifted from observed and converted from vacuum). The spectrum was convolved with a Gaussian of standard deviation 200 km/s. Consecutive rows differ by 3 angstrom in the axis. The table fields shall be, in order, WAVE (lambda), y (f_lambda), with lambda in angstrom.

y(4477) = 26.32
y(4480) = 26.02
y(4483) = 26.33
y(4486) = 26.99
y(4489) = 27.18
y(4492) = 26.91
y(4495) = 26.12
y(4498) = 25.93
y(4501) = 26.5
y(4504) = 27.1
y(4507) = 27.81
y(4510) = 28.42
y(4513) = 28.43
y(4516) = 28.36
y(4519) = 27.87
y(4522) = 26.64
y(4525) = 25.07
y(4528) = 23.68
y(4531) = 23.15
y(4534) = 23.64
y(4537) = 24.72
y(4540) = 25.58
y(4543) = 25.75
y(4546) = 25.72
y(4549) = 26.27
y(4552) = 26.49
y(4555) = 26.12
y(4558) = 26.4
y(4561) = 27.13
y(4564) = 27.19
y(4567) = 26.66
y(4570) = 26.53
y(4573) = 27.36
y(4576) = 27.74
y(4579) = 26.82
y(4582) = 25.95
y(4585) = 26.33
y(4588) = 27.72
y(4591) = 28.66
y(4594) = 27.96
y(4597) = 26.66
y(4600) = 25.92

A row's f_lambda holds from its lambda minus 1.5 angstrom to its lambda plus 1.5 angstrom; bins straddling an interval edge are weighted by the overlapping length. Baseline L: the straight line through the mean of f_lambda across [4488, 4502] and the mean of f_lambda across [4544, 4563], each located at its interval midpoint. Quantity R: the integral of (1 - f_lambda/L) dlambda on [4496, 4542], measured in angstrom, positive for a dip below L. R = 0.5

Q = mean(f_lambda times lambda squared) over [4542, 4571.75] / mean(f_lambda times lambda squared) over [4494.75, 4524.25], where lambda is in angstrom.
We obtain 0.99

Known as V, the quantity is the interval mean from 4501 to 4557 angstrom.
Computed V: 26.2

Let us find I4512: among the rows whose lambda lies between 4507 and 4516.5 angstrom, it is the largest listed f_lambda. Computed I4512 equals 28.43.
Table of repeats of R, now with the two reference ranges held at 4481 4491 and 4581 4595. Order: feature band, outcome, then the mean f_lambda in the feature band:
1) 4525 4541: 1.69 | 24.2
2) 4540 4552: 0.52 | 25.9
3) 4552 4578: 0.34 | 26.9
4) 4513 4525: -0.19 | 27.4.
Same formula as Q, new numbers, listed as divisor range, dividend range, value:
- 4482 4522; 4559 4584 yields 1.02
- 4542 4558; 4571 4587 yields 1.04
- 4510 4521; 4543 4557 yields 0.94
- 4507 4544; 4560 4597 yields 1.07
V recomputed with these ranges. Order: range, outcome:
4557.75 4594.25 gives 27.1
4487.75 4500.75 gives 26.5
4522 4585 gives 25.9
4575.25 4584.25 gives 26.7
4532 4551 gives 25.3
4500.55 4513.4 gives 27.7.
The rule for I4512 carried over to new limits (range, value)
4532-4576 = 27.74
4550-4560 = 26.49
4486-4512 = 28.42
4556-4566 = 27.19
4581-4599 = 28.66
